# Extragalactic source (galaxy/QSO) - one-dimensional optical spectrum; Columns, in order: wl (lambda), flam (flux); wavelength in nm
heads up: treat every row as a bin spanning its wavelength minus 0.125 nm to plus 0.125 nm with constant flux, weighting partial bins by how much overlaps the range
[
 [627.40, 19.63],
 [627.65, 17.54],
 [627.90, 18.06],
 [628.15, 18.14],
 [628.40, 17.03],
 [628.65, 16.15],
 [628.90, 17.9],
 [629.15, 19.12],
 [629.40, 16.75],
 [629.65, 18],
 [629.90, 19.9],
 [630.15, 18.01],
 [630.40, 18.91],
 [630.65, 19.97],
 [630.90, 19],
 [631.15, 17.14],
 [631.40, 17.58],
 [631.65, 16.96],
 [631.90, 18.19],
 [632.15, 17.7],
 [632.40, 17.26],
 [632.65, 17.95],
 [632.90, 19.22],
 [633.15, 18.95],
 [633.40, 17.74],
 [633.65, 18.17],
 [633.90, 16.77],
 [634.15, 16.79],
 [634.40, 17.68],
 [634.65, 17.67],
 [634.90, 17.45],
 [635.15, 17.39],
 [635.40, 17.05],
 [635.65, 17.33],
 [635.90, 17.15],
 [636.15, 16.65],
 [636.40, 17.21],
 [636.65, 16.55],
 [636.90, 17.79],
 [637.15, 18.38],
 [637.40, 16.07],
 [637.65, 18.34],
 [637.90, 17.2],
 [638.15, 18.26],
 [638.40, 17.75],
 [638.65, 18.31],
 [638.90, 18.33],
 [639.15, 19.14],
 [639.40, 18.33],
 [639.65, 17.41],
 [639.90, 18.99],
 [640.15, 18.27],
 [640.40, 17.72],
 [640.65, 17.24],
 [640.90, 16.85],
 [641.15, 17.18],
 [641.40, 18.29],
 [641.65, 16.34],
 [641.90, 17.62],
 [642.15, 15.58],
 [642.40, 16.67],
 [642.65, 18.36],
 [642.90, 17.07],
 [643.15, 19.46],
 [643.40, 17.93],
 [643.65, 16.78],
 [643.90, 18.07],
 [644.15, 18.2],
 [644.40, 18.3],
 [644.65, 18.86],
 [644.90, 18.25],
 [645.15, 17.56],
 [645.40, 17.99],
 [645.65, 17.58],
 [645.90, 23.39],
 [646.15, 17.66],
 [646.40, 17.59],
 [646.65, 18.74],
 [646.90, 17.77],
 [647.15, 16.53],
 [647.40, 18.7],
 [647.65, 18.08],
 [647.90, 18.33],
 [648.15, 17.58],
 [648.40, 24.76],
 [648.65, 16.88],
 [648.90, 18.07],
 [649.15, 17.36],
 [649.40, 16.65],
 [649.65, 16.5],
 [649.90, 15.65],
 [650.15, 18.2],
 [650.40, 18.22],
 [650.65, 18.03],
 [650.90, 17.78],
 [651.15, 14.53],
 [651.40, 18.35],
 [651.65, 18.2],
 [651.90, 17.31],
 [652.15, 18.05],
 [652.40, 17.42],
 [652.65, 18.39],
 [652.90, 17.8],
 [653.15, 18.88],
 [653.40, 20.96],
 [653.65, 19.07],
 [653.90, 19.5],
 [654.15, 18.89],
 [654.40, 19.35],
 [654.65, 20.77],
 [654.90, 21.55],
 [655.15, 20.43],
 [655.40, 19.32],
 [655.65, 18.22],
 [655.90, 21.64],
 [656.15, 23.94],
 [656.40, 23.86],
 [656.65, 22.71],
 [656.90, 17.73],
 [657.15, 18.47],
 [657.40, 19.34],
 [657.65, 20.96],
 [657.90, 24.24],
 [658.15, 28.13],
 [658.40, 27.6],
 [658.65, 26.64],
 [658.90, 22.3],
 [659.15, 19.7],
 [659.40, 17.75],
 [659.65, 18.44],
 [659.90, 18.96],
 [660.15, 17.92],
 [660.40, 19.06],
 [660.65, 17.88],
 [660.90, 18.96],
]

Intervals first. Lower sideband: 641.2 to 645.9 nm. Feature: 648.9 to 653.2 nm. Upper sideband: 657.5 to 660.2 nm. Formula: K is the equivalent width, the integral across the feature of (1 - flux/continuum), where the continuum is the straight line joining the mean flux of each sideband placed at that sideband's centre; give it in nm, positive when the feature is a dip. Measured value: 0.53 nm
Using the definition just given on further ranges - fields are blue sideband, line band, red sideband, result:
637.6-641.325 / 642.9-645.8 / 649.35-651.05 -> -0.073 nm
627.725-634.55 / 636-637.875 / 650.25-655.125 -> 0.089 nm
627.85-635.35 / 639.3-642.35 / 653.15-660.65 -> 0.245 nm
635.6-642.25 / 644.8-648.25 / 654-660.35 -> 0.141 nm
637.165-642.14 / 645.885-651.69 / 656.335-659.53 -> 0.581 nm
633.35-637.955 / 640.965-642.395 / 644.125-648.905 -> 0.083 nm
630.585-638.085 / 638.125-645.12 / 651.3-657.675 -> 0.199 nm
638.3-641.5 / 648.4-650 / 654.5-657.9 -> 0.172 nm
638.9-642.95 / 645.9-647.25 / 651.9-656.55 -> 0.024 nm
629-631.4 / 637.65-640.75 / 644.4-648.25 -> 0.049 nm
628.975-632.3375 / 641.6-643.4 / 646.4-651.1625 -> 0.062 nm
